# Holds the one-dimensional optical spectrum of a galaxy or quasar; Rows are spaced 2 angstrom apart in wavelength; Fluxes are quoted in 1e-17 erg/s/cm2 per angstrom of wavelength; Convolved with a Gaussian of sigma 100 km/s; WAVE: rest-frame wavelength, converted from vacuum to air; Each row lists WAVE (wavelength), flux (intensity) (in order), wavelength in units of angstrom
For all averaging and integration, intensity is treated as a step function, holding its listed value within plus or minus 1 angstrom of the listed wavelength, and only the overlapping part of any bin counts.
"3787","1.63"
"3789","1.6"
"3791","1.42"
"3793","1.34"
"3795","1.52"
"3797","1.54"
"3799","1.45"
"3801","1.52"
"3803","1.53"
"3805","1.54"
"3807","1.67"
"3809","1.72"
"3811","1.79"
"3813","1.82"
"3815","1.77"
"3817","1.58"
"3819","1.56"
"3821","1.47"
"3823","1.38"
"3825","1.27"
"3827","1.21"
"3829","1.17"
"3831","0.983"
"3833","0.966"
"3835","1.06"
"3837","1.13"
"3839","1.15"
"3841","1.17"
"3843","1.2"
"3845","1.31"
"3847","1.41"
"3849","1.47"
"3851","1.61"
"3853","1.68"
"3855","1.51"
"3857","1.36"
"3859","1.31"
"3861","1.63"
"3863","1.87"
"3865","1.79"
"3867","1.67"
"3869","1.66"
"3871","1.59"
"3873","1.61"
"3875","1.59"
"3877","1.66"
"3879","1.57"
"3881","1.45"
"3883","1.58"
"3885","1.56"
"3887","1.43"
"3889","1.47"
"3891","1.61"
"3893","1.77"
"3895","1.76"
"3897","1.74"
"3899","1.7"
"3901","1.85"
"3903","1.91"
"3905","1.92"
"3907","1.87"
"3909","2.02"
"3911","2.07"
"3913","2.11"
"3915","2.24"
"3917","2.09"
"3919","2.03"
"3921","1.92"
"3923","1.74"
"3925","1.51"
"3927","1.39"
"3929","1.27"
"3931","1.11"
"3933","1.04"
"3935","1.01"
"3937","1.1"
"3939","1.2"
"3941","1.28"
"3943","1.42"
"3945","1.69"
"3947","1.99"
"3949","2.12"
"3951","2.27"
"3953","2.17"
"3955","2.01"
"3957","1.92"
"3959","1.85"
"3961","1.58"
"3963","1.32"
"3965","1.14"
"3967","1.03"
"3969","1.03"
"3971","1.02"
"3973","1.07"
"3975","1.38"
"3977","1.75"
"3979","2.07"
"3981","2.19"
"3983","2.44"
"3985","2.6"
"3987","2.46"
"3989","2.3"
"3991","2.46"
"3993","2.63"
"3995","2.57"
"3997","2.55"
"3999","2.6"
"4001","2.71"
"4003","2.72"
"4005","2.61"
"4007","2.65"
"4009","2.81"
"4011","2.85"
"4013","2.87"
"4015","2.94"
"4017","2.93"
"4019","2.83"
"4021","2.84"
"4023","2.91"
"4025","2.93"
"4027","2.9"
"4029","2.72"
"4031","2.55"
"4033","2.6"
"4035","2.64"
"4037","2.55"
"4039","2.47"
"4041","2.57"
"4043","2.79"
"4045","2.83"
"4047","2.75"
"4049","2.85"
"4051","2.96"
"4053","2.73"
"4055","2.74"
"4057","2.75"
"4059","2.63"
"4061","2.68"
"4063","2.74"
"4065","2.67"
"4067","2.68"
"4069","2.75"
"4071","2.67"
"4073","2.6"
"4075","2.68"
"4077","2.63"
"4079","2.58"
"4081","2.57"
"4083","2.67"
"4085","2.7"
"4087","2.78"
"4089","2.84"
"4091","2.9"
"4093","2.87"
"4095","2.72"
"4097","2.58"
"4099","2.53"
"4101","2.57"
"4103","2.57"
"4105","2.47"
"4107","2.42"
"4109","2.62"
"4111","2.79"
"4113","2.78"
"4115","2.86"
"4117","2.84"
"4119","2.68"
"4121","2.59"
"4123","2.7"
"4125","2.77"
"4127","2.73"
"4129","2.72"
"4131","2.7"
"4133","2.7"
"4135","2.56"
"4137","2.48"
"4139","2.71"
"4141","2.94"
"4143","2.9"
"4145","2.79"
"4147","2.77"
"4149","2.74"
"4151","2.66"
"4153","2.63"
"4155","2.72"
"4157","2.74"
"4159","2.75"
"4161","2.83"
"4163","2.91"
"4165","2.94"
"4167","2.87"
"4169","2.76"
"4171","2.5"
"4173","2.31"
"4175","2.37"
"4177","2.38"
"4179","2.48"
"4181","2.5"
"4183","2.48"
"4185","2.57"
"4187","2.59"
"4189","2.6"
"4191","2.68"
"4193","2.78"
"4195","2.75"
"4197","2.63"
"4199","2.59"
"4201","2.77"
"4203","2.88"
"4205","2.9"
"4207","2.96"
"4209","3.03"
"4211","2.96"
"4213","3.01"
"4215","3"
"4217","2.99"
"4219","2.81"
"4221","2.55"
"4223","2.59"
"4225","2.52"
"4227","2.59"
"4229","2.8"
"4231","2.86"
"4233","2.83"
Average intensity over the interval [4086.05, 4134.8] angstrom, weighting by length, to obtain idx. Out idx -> 2.69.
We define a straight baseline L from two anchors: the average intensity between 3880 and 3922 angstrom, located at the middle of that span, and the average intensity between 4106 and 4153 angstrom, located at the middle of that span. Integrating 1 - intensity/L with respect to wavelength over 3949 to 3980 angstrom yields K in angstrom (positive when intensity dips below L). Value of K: 7.0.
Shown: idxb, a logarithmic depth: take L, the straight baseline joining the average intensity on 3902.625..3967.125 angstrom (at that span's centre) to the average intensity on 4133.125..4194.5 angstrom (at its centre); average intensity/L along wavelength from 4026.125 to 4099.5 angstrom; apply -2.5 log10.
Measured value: -0.21 mag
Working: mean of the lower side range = 1.68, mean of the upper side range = 2.67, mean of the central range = 2.7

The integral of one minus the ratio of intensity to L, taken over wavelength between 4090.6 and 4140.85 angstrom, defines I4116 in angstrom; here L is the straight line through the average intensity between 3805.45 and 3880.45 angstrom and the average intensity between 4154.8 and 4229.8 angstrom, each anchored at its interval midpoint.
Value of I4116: -4.88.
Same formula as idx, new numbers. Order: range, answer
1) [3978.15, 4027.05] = 2.65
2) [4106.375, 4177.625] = 2.7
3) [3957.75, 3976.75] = 1.3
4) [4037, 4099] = 2.71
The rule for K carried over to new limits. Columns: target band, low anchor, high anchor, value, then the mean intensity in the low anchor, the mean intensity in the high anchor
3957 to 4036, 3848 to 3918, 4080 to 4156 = -3.6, 1.71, 2.7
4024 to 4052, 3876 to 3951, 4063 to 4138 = -4.6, 1.66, 2.68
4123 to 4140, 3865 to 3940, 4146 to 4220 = -1.0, 1.65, 2.73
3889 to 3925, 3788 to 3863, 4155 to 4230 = -3.4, 1.43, 2.71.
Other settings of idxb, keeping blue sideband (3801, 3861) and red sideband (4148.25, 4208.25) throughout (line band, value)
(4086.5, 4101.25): -0.15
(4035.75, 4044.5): -0.20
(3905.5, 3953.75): 0.05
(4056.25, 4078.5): -0.18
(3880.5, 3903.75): -0.01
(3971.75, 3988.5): -0.02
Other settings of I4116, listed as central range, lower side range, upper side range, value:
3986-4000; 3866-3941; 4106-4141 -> -3.0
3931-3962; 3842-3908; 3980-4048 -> 7.7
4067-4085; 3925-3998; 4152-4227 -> -3.5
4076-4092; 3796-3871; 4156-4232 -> -2.6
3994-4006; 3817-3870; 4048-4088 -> -1.7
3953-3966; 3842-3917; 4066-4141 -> 2.2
